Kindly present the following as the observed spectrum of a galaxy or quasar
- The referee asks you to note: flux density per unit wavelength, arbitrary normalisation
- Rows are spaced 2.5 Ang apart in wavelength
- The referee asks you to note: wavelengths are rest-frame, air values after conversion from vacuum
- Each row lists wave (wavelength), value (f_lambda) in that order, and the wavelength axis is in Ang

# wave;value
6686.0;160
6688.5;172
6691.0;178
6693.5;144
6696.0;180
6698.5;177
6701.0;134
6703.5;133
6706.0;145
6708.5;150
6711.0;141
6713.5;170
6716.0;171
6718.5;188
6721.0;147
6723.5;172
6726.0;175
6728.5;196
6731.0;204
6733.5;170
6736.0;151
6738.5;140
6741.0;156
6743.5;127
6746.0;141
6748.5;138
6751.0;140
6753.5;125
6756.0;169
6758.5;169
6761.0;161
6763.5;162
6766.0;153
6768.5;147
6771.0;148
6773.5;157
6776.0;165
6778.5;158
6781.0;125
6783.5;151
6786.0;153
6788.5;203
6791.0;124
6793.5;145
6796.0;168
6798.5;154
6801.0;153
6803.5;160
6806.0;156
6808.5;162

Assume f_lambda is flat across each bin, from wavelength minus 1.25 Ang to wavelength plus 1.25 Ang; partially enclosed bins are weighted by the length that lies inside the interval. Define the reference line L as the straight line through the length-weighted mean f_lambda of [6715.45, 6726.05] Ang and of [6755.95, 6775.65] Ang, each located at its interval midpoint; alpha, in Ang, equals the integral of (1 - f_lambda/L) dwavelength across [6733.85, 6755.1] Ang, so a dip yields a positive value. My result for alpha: 2.9 Ang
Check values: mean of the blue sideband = 170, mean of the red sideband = 158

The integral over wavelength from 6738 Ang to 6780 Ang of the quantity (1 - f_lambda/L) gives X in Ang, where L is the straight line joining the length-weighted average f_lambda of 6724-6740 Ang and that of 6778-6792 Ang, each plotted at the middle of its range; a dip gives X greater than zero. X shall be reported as 3.0 Ang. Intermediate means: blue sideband 172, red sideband 153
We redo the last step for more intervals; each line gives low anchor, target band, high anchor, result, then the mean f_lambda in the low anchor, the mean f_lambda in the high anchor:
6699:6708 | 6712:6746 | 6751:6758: -4.87 Ang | 142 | 148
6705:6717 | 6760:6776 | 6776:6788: -0.27 Ang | 155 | 152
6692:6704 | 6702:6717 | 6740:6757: 0.11 Ang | 155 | 142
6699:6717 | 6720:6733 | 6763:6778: -2.35 Ang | 150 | 155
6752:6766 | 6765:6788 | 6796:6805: 0.65 Ang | 157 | 157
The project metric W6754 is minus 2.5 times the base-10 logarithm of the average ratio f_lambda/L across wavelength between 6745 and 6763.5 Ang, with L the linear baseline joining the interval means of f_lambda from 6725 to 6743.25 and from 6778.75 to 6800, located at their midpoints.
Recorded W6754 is 0.086 mag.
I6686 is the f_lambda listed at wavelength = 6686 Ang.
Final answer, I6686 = 160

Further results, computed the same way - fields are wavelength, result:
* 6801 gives 153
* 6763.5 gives 162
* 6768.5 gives 147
